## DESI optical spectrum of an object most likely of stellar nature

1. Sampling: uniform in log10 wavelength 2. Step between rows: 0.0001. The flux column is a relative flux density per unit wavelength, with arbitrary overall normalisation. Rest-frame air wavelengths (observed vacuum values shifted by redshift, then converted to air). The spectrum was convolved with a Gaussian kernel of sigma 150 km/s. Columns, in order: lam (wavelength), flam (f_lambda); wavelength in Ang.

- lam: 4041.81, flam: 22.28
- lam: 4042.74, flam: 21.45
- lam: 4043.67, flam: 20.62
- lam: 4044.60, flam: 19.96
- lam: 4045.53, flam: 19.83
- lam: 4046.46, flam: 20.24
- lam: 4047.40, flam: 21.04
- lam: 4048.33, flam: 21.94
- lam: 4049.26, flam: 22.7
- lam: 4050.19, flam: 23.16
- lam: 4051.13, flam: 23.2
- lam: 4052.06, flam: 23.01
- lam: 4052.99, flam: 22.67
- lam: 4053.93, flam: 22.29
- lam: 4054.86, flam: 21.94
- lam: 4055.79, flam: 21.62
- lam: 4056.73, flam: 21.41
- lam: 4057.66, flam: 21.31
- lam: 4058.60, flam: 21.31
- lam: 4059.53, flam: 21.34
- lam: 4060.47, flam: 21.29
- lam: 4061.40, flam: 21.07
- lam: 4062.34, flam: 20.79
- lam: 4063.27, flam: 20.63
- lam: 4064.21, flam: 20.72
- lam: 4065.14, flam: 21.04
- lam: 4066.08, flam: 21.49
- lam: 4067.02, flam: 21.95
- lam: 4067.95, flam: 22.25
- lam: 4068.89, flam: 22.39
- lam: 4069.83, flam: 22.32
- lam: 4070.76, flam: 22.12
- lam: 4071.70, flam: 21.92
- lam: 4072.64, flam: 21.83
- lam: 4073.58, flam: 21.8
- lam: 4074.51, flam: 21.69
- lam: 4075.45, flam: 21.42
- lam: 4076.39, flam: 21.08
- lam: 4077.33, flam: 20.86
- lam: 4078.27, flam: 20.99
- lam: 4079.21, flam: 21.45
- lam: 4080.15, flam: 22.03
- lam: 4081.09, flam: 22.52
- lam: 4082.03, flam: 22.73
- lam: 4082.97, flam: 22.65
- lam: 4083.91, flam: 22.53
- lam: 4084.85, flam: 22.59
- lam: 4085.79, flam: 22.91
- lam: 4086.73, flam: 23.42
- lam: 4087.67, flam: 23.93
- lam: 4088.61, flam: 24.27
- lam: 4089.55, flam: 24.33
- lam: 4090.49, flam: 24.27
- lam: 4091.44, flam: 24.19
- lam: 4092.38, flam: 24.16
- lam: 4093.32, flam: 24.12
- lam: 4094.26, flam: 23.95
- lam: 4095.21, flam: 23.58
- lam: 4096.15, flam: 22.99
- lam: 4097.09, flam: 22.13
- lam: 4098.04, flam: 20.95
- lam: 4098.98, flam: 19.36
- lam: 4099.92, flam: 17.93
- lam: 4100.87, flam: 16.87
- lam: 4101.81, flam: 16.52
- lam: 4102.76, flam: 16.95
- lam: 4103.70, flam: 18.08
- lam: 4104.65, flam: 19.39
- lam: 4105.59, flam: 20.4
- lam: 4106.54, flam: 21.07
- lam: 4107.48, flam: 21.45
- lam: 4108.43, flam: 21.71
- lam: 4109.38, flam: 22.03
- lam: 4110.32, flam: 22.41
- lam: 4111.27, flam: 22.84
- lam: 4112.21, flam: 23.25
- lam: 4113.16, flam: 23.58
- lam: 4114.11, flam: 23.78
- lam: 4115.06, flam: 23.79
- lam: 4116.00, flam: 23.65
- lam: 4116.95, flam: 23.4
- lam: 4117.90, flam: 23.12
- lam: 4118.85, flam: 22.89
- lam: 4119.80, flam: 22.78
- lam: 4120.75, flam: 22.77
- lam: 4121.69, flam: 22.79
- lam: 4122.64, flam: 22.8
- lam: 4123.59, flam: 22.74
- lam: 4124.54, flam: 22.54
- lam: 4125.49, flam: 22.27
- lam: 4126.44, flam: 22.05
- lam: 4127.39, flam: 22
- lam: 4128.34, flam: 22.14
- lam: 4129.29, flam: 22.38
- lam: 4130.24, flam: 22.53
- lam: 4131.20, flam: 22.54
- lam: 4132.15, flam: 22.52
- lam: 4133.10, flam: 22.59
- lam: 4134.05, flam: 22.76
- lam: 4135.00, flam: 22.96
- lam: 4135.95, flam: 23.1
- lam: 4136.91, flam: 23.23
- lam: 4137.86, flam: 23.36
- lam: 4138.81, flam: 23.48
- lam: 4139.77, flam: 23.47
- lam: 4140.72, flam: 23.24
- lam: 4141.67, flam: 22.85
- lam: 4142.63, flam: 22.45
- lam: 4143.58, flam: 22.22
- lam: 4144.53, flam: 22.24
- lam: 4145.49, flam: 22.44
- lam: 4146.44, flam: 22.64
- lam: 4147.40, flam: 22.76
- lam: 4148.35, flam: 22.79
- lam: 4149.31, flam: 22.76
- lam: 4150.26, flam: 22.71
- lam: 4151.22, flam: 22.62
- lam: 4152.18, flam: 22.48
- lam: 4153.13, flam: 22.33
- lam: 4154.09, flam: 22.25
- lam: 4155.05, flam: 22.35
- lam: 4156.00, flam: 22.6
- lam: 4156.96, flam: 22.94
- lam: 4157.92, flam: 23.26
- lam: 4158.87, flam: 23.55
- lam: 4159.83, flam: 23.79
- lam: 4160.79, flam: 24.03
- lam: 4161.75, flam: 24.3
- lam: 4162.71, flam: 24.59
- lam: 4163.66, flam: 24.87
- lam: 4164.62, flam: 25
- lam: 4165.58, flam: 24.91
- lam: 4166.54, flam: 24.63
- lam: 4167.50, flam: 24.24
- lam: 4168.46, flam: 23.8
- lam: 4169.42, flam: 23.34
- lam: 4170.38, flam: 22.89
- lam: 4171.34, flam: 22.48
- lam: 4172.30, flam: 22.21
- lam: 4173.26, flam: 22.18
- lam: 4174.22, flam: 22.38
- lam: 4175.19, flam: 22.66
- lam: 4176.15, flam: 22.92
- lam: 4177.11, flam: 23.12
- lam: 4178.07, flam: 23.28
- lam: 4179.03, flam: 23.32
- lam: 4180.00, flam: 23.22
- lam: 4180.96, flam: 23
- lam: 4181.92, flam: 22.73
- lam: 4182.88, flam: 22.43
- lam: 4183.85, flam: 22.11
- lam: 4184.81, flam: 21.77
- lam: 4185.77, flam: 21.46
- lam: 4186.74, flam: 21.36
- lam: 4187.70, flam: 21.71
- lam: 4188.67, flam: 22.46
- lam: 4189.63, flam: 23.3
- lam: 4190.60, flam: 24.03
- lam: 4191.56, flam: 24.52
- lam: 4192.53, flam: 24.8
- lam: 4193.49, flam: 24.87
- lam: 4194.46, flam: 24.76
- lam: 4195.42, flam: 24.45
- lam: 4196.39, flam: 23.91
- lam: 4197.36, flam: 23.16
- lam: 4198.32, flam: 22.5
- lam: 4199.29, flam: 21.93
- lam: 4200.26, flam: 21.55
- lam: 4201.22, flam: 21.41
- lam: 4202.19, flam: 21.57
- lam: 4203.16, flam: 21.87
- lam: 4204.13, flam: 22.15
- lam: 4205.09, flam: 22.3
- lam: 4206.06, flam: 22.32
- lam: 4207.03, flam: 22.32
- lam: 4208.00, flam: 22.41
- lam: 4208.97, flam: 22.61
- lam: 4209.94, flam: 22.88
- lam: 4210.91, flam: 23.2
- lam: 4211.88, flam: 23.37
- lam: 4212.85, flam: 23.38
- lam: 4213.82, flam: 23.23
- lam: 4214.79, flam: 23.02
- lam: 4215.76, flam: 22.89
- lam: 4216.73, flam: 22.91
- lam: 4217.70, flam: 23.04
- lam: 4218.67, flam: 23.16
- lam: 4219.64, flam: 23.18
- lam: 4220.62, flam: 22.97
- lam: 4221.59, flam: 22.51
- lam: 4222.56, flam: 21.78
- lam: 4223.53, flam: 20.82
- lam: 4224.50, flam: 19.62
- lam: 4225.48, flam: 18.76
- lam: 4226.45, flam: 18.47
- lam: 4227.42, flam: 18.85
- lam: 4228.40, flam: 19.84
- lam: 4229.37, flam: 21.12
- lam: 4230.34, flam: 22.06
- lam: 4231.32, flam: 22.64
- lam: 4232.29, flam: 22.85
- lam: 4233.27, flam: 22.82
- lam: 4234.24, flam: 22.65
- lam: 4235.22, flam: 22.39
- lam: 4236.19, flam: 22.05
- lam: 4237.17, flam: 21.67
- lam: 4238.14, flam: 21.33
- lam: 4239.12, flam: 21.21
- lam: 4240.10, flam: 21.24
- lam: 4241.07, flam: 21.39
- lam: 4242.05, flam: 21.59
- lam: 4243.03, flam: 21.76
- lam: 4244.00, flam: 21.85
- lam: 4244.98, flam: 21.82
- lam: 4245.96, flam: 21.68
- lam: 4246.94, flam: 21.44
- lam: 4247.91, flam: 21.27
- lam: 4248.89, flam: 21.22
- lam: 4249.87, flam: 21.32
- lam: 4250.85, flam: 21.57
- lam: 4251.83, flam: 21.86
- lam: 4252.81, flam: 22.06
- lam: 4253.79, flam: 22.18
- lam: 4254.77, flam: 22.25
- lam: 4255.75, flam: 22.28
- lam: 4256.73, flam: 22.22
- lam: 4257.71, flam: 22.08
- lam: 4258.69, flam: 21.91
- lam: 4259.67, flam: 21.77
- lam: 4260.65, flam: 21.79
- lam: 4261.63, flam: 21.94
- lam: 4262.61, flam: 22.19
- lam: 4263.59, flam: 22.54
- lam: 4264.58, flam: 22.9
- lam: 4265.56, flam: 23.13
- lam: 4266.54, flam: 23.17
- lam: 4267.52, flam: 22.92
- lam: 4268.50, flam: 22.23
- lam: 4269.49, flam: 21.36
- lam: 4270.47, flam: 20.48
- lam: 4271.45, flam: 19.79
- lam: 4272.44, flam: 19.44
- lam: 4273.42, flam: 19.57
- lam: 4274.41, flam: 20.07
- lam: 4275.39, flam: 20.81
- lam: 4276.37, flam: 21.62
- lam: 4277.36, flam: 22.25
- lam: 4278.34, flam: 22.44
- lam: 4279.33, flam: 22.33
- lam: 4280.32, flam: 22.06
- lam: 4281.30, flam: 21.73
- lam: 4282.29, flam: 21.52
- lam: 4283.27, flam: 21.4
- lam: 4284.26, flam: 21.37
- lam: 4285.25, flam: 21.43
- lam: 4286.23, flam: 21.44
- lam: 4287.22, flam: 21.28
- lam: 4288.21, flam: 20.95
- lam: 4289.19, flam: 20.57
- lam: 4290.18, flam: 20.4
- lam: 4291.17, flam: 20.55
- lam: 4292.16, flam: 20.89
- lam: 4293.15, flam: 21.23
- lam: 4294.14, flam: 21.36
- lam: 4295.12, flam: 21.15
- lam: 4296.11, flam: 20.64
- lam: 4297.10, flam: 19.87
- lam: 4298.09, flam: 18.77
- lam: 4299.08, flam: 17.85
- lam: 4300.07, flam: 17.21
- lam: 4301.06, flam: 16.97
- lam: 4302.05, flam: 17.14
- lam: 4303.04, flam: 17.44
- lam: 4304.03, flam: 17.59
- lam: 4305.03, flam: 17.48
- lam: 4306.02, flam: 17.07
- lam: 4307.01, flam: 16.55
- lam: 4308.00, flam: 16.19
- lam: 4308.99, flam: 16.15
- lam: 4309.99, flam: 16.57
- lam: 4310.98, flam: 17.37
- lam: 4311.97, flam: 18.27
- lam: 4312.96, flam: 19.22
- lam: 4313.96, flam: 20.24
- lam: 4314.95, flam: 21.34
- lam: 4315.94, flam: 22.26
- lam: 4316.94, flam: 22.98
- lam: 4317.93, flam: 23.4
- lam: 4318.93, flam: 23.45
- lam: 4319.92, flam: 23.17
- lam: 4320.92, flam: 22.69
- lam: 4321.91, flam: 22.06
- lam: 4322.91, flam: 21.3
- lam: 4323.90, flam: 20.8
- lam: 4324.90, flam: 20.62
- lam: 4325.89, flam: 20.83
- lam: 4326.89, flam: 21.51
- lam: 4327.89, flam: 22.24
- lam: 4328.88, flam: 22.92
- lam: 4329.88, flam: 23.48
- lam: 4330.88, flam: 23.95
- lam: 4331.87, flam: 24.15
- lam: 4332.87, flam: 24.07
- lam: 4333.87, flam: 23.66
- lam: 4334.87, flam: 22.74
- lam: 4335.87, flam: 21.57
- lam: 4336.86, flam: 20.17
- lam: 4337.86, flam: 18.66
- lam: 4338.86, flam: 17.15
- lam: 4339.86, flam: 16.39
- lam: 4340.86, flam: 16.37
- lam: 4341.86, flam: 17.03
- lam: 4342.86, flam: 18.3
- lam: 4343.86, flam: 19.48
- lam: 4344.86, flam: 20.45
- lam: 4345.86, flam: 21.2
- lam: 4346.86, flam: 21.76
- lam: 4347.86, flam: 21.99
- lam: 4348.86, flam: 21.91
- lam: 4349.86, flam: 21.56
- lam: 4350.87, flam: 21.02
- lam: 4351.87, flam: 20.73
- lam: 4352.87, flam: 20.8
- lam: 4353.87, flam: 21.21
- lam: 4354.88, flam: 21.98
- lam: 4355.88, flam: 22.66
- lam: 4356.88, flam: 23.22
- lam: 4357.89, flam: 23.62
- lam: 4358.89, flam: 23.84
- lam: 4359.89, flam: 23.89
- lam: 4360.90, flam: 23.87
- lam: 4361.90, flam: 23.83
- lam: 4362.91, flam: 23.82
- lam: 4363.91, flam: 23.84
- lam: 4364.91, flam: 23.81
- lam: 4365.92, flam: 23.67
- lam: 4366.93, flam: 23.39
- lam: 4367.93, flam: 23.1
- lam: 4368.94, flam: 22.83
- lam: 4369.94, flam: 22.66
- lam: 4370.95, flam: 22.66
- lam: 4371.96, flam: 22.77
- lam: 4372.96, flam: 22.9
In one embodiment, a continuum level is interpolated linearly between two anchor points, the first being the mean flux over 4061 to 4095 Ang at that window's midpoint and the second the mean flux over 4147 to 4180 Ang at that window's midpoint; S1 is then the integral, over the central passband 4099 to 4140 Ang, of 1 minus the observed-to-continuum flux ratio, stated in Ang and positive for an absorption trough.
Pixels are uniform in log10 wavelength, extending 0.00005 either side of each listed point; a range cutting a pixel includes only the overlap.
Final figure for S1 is 1.5 Ang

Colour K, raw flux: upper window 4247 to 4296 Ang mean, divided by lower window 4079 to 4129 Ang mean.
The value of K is 1.0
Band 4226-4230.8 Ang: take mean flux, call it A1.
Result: 20.1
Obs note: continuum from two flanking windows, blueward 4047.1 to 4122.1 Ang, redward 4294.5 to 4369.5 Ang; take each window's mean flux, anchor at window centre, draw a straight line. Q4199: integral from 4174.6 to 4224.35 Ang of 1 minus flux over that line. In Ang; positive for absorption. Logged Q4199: -3.1 Ang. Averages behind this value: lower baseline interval 22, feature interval 22.8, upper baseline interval 20.8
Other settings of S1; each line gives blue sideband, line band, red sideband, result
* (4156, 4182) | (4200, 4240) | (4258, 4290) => 1.0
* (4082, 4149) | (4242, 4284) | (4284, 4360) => -1.3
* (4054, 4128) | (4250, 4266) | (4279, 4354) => -1.0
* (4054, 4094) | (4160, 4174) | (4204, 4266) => -1.1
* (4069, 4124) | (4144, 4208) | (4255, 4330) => -4.3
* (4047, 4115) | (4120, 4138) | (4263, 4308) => -0.9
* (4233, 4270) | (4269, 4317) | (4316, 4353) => 3.9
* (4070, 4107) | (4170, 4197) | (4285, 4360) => -2.3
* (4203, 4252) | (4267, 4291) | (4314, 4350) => 0.4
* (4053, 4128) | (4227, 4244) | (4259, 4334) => -0.4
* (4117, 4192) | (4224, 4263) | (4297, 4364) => 0.4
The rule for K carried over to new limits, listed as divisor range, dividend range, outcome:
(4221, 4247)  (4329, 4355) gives 0.98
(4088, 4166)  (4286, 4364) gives 0.92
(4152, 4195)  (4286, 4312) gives 0.81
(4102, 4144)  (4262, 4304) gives 0.93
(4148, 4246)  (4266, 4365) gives 0.92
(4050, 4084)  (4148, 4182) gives 1.07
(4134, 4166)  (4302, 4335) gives 0.89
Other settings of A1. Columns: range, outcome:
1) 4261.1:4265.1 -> 22.4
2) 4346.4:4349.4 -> 21.9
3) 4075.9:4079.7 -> 21.1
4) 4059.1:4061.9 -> 21.2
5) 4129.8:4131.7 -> 22.4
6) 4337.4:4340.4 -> 17.4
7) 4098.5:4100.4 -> 18.7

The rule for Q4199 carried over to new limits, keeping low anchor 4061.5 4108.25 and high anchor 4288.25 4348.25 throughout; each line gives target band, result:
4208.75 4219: -1.1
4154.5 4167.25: -1.7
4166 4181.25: -1.5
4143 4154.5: -0.7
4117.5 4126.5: -0.5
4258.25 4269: -1.0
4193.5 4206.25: -1.1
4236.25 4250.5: -0.6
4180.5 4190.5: -0.6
